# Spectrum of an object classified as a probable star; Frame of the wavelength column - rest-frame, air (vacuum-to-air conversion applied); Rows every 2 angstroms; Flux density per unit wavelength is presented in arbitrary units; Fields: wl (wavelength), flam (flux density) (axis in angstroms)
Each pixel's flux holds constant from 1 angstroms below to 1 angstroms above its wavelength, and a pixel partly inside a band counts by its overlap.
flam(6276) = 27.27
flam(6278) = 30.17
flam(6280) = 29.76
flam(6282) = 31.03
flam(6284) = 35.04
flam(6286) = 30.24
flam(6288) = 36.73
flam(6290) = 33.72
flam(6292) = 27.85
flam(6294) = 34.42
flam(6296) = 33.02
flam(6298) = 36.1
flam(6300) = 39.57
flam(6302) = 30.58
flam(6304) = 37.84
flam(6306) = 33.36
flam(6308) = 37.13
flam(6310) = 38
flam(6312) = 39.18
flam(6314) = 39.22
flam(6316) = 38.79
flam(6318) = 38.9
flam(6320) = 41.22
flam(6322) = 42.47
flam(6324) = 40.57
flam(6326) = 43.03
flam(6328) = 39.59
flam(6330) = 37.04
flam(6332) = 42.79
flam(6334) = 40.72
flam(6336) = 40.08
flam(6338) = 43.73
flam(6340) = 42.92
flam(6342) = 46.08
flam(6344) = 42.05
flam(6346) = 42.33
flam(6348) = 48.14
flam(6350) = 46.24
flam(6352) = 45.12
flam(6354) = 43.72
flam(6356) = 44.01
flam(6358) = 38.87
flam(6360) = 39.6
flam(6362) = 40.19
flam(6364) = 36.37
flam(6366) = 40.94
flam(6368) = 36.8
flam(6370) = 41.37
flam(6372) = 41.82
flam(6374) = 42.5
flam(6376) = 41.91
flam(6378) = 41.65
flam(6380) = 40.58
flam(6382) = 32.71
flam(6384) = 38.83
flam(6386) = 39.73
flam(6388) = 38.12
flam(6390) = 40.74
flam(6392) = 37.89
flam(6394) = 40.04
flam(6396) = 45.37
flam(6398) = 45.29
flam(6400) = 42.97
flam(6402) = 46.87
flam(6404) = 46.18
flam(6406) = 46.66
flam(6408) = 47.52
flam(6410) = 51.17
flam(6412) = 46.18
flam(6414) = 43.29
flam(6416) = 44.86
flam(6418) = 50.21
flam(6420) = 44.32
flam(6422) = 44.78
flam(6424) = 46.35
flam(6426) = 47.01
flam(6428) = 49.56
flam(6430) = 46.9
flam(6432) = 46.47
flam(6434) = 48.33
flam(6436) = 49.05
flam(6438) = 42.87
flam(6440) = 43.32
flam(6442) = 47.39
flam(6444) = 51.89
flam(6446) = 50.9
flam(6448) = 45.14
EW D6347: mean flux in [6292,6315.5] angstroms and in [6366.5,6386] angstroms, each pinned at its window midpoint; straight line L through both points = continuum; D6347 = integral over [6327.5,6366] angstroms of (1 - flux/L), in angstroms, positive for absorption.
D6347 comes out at -3.9 angstroms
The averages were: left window 35.9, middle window 42.1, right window 39.8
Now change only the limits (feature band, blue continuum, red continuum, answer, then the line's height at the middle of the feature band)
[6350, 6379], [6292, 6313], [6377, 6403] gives -1.46 angstroms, 39.3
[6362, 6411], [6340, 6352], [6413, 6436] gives 4.26 angstroms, 45.8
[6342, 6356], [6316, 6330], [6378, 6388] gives -1.80 angstroms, 39.6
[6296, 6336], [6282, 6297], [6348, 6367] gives -2.39 angstroms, 36.4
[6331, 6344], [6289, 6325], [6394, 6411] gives -0.95 angstroms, 39.8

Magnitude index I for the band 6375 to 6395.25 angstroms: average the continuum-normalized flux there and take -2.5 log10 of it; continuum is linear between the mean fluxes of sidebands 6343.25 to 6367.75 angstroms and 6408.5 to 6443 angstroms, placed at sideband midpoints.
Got 0.12 mag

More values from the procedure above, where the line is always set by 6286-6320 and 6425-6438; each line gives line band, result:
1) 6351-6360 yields -0.051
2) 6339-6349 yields -0.122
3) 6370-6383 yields 0.058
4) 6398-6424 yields -0.014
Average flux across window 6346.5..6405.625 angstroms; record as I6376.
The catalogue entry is 41.6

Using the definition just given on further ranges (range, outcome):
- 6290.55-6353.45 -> 39.6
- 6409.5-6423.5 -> 46.2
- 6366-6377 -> 40.9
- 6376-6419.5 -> 43.2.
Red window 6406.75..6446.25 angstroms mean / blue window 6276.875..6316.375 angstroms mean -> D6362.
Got 1.36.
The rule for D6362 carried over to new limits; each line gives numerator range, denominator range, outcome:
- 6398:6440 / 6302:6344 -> 1.16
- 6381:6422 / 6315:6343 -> 1.05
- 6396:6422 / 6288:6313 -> 1.32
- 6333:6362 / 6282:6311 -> 1.25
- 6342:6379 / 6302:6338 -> 1.07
